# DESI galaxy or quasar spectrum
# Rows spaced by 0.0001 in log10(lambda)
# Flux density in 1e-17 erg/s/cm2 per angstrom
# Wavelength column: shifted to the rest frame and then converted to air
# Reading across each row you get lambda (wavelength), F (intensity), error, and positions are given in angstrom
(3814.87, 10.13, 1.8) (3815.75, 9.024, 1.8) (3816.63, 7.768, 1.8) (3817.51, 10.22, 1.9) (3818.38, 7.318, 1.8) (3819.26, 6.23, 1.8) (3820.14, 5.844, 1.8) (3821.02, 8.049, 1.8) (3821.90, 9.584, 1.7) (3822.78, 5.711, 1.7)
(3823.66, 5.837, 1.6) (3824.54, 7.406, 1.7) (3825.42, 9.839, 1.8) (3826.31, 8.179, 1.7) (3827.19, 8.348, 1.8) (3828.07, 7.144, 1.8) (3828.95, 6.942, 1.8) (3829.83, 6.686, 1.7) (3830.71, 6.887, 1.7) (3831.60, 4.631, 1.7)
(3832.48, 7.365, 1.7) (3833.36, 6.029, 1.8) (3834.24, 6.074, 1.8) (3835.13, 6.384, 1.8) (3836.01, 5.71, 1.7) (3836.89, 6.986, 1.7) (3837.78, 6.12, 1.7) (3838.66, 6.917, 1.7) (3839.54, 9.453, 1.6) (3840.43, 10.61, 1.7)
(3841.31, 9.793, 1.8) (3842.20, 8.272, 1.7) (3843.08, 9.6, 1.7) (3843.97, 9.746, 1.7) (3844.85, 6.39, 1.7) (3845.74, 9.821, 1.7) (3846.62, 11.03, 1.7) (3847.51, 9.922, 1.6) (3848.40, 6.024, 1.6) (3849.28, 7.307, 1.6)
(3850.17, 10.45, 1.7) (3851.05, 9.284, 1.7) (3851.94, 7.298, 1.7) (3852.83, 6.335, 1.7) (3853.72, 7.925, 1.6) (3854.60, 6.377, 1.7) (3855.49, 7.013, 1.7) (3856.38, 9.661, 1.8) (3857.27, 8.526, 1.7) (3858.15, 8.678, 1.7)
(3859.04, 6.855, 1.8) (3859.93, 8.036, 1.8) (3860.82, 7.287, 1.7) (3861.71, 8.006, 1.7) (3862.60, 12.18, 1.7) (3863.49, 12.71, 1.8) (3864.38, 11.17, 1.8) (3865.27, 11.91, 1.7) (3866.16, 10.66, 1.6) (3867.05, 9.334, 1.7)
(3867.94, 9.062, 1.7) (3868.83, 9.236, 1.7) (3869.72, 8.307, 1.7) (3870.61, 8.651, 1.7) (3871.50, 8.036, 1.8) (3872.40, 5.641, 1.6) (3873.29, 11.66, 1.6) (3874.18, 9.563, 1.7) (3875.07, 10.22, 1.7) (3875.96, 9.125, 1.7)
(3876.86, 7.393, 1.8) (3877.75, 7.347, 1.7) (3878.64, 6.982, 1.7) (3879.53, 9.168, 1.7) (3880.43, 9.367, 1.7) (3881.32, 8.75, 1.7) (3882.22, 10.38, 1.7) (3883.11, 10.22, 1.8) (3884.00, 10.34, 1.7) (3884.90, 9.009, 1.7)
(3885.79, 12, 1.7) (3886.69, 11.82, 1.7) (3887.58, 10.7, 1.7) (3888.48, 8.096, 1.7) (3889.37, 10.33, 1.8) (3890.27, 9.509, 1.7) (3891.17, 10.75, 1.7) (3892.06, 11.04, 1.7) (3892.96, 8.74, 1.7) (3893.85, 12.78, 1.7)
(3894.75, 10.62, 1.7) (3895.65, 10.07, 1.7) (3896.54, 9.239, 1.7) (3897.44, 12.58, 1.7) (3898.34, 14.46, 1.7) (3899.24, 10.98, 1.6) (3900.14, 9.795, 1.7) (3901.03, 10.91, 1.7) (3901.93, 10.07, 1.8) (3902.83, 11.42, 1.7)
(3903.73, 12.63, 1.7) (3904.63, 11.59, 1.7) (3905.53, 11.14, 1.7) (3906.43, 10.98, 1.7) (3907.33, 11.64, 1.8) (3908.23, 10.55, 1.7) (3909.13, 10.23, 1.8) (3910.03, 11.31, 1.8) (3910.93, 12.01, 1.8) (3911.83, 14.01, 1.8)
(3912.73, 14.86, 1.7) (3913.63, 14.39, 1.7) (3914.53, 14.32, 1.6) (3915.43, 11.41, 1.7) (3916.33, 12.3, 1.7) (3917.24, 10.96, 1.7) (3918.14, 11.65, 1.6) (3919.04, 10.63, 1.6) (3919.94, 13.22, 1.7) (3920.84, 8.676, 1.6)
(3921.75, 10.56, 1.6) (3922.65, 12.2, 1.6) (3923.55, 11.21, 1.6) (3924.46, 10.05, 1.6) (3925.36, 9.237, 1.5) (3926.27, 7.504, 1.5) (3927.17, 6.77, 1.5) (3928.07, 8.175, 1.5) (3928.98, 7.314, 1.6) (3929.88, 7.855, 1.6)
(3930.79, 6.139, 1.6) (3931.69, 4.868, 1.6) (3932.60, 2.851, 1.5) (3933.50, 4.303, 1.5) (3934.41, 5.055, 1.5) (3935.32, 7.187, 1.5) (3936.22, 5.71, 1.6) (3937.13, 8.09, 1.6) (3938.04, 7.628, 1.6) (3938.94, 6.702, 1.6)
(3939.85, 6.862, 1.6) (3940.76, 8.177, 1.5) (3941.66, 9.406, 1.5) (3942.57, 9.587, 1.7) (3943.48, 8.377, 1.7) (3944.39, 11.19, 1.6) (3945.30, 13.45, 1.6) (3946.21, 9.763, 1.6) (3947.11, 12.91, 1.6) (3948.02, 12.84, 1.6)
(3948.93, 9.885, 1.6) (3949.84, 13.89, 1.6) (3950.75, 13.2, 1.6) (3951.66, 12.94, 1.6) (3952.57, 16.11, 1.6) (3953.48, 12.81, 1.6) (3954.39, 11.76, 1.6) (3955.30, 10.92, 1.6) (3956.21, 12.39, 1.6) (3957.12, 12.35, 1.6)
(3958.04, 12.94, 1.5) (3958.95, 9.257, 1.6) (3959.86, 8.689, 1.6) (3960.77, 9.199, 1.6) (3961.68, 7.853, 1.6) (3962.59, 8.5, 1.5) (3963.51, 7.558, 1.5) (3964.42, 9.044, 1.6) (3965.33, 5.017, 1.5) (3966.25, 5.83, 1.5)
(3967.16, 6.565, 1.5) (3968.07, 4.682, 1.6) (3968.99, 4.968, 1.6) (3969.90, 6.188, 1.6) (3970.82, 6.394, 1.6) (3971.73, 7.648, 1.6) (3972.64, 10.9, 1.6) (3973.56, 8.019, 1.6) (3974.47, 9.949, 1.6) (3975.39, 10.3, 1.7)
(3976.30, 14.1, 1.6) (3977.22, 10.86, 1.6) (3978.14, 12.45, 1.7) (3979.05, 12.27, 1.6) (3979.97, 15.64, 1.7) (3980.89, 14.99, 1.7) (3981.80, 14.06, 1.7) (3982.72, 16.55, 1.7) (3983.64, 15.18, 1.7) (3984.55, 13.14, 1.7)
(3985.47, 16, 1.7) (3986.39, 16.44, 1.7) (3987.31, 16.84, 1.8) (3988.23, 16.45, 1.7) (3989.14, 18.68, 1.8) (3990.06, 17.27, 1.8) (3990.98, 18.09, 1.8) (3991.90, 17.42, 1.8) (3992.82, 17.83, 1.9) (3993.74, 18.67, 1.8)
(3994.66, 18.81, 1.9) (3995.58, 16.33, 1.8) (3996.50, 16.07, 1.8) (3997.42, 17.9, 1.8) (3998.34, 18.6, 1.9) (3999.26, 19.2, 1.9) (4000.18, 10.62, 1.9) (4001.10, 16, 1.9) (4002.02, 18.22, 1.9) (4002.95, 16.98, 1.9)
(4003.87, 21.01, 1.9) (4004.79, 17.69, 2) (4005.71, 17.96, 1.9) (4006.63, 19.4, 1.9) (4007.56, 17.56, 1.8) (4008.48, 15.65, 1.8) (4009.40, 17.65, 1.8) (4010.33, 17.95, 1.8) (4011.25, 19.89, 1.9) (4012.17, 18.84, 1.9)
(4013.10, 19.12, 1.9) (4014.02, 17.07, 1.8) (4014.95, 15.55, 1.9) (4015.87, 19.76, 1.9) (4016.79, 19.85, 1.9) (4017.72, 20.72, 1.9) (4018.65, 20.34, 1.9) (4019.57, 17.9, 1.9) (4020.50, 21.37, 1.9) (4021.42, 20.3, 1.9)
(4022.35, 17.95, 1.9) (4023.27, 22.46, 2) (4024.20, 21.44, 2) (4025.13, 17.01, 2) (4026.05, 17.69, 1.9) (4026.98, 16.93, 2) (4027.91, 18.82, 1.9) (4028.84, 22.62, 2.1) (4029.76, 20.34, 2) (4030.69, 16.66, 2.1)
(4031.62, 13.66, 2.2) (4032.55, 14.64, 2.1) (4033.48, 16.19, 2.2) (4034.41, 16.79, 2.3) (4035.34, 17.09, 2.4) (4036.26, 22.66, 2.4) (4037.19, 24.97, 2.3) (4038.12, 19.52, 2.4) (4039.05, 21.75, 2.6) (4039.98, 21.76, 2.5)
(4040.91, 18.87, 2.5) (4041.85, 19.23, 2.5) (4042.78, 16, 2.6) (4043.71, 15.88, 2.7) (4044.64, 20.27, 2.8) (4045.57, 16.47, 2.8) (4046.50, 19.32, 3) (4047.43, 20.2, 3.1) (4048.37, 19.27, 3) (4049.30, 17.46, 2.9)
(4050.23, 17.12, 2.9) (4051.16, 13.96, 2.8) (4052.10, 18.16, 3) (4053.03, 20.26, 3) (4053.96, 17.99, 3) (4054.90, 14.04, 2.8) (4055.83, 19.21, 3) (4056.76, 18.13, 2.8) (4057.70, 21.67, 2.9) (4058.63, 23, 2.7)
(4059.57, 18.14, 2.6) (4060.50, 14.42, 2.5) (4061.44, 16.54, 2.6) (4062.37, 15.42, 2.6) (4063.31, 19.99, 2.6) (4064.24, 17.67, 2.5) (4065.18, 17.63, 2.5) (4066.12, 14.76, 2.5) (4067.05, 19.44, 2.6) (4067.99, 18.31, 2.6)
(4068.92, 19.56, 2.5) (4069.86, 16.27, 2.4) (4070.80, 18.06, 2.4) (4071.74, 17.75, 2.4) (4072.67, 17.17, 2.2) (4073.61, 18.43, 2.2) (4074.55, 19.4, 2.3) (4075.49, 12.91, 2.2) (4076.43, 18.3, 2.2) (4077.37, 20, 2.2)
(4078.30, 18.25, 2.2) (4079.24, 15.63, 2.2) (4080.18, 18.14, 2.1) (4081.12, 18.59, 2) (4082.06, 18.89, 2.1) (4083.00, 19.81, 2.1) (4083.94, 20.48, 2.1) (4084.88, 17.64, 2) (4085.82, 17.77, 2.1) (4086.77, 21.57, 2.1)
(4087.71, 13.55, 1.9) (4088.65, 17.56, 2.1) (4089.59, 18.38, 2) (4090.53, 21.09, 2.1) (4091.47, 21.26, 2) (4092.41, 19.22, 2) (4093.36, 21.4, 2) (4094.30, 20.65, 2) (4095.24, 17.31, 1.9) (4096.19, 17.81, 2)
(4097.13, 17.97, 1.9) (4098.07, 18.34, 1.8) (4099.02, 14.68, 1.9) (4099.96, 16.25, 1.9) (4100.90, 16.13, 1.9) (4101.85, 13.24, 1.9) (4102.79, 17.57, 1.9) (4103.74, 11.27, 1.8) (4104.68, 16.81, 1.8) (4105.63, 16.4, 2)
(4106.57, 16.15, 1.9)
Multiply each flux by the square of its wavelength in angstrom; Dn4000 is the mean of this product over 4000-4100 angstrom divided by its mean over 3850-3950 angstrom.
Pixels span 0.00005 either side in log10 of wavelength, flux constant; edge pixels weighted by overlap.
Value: 2.04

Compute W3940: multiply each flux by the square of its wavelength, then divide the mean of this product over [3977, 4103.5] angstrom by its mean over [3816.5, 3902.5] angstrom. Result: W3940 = 2.22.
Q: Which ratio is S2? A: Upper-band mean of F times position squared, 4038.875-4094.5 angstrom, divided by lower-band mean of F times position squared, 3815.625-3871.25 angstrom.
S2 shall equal 2.5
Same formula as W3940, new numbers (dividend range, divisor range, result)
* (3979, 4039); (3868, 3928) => 1.81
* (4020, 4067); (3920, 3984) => 2.01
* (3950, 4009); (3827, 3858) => 1.84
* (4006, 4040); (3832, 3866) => 2.45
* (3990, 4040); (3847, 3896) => 2.15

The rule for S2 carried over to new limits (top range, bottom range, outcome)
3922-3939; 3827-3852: 0.98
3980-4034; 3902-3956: 1.80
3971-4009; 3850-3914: 1.64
